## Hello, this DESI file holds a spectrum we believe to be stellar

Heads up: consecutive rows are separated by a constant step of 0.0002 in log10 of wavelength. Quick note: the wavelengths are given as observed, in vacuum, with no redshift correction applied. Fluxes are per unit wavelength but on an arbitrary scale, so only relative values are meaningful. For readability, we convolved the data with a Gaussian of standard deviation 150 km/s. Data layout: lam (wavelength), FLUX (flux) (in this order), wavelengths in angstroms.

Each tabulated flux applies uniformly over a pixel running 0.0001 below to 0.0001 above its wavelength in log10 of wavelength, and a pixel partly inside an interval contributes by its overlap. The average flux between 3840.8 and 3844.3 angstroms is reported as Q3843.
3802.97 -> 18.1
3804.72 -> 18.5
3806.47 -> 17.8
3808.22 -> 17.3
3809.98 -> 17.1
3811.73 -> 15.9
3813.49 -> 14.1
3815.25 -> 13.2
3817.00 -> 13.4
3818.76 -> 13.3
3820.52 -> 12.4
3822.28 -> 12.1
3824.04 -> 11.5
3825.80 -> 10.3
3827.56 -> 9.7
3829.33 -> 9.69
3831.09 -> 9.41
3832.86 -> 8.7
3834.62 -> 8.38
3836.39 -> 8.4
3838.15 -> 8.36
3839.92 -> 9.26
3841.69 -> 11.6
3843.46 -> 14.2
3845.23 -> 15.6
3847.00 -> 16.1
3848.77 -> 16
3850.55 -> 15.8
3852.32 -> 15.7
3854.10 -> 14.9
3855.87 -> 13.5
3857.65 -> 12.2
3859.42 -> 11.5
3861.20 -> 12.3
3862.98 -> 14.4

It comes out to 12.9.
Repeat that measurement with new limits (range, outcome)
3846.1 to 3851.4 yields 16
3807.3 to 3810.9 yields 17.2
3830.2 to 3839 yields 8.66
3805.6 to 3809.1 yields 17.6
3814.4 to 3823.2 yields 12.9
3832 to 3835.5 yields 8.55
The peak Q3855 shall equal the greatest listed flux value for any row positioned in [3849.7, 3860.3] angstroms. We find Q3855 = 15.8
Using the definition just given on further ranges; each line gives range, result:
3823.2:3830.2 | 11.5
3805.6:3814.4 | 17.8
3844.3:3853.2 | 16.1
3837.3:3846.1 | 15.6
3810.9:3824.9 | 15.9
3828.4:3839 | 9.69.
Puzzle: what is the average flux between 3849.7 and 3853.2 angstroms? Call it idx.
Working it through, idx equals 15.8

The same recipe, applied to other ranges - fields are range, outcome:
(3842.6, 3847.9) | 15.3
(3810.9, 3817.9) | 14.1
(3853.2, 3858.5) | 13.5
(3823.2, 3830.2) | 10.3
